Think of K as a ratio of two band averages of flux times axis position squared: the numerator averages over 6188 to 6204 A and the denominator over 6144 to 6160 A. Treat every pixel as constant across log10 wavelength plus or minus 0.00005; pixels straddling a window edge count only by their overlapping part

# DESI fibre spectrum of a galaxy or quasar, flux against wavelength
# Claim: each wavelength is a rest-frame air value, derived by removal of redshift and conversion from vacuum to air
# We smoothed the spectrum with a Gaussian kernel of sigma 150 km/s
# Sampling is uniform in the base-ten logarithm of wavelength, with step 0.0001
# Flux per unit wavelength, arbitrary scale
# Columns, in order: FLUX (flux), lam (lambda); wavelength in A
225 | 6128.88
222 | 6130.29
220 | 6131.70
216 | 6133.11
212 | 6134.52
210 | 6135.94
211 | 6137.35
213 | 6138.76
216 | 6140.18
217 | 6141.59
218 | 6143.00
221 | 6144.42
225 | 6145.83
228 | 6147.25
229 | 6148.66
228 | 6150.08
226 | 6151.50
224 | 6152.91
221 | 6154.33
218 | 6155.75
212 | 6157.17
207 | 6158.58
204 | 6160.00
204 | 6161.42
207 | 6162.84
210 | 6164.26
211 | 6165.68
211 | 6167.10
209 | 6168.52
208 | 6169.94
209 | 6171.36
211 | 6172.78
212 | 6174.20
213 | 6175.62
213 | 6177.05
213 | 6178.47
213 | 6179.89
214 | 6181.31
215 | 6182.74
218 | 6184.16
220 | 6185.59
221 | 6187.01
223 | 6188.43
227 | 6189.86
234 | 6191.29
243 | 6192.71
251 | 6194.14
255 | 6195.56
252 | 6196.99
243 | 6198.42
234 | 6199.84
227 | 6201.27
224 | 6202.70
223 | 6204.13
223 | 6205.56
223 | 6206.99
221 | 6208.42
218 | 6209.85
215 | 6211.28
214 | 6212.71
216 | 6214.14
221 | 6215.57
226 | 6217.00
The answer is 1.09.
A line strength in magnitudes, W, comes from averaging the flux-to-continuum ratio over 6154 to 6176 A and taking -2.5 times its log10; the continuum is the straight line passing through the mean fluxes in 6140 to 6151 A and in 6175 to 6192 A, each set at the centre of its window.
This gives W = 0.05 mag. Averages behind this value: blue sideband 223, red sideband 219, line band 210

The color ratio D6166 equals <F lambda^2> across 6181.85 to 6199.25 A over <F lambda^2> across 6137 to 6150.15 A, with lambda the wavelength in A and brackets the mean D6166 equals 1.07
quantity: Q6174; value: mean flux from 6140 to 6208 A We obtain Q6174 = 221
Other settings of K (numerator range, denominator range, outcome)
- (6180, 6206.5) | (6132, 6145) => 1.09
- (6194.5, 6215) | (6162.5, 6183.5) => 1.09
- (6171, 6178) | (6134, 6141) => 1.01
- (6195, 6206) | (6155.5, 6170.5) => 1.14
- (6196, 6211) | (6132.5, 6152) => 1.06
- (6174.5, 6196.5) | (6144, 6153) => 1.01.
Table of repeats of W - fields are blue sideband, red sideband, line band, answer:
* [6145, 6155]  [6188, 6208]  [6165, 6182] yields 0.091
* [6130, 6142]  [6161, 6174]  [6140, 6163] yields -0.031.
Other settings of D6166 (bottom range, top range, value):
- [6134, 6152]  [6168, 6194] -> 1.01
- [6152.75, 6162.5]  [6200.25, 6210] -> 1.07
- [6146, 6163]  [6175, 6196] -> 1.04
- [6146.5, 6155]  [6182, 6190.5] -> 0.99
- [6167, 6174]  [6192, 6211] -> 1.12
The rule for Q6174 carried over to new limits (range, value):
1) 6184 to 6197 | 234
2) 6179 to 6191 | 219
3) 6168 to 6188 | 214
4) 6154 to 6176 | 210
